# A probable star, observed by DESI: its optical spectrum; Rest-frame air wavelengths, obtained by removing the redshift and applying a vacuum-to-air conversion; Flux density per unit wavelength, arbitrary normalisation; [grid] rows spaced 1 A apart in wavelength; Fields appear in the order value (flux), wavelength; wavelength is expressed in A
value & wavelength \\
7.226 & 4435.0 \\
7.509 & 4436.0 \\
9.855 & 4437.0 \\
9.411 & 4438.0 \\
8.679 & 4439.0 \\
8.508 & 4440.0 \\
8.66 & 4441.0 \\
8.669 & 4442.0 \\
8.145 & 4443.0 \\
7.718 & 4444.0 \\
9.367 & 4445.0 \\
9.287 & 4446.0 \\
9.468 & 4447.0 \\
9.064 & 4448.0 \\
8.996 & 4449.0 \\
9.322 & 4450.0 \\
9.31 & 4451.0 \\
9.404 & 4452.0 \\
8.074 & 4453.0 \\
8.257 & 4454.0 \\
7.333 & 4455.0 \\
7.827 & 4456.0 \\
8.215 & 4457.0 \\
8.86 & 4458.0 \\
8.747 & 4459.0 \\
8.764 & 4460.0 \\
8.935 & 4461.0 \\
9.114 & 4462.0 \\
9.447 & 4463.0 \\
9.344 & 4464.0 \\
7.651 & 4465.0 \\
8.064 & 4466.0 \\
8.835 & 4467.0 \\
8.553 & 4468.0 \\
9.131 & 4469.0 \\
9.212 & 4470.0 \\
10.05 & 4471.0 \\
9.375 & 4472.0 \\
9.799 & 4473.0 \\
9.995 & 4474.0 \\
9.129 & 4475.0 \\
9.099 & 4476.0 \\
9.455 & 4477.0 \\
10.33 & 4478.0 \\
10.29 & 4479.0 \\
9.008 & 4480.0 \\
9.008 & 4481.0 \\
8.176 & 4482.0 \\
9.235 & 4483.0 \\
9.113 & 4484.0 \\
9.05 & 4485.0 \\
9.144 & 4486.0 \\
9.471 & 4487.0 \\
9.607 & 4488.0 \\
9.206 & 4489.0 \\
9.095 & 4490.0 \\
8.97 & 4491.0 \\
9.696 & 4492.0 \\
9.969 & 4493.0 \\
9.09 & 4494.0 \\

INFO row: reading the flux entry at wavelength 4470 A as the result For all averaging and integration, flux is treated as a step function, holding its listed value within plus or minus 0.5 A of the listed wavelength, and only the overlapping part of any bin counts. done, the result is 9.212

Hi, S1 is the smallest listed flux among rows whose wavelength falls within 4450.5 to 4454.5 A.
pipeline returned 8.074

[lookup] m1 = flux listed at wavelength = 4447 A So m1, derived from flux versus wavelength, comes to 9.468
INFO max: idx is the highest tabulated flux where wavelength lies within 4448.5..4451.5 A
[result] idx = 9.322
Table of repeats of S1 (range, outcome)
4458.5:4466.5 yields 7.651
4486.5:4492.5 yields 8.97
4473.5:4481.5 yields 9.008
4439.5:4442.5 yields 8.508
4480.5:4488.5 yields 8.176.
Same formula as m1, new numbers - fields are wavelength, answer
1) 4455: 7.333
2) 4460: 8.764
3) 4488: 9.607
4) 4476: 9.099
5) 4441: 8.66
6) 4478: 10.33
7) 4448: 9.064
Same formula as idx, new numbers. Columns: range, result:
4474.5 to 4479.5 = 10.33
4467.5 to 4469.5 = 9.131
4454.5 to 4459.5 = 8.86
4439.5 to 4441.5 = 8.66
